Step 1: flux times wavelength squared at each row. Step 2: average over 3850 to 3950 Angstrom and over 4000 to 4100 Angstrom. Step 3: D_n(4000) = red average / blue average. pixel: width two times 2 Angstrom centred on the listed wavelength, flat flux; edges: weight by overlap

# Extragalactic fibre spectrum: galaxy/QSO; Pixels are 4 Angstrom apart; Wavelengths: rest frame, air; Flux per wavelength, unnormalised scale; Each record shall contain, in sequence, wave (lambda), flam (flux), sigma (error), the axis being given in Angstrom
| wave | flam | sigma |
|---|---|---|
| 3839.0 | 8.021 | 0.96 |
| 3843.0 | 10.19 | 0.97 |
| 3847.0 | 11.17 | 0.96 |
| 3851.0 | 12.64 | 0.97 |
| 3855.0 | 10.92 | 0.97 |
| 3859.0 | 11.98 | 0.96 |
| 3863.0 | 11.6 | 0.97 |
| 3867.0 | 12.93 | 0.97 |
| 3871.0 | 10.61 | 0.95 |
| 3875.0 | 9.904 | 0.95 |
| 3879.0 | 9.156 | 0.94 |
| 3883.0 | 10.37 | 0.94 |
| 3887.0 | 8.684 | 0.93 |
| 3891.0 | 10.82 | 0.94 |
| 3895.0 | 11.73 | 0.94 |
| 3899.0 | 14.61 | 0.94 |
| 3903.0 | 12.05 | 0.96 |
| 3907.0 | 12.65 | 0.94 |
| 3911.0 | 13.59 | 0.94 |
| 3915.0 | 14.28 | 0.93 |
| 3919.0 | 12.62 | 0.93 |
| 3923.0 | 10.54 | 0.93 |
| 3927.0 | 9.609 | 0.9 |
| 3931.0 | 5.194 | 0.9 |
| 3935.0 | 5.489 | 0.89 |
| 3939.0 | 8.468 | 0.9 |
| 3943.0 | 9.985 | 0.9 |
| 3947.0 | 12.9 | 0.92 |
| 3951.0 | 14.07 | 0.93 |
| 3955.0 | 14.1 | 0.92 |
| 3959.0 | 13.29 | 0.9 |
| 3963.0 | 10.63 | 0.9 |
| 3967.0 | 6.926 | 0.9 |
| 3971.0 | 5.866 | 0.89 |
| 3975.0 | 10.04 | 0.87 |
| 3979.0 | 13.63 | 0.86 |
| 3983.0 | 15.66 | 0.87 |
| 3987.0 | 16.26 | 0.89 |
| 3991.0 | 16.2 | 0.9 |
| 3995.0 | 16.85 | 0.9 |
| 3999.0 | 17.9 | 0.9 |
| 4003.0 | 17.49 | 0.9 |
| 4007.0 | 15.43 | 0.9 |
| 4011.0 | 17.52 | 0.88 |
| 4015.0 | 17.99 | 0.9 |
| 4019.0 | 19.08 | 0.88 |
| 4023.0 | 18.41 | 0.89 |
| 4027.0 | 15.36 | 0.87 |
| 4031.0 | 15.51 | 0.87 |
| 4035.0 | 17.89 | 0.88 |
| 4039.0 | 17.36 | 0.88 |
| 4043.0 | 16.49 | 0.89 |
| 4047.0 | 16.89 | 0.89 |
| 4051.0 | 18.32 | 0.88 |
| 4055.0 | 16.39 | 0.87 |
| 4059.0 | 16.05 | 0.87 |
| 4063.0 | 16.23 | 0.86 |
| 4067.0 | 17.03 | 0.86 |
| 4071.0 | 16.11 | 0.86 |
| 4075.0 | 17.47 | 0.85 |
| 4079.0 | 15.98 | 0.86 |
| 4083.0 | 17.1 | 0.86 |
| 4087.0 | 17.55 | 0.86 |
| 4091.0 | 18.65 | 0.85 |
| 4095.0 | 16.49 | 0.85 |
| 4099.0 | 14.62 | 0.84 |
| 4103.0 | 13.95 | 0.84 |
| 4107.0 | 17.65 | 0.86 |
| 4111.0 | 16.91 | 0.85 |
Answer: 1.67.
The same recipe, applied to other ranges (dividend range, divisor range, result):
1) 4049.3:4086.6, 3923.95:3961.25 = 1.72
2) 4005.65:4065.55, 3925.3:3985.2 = 1.70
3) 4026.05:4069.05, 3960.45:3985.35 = 1.64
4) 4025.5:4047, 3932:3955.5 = 1.67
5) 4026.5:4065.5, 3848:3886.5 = 1.66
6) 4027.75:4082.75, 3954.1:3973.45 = 1.76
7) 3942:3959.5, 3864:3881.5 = 1.27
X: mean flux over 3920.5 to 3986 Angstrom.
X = 10.5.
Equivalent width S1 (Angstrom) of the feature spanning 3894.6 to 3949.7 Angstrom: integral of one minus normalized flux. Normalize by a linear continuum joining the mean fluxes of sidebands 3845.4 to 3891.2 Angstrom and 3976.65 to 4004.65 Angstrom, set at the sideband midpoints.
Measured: 8.83 Angstrom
